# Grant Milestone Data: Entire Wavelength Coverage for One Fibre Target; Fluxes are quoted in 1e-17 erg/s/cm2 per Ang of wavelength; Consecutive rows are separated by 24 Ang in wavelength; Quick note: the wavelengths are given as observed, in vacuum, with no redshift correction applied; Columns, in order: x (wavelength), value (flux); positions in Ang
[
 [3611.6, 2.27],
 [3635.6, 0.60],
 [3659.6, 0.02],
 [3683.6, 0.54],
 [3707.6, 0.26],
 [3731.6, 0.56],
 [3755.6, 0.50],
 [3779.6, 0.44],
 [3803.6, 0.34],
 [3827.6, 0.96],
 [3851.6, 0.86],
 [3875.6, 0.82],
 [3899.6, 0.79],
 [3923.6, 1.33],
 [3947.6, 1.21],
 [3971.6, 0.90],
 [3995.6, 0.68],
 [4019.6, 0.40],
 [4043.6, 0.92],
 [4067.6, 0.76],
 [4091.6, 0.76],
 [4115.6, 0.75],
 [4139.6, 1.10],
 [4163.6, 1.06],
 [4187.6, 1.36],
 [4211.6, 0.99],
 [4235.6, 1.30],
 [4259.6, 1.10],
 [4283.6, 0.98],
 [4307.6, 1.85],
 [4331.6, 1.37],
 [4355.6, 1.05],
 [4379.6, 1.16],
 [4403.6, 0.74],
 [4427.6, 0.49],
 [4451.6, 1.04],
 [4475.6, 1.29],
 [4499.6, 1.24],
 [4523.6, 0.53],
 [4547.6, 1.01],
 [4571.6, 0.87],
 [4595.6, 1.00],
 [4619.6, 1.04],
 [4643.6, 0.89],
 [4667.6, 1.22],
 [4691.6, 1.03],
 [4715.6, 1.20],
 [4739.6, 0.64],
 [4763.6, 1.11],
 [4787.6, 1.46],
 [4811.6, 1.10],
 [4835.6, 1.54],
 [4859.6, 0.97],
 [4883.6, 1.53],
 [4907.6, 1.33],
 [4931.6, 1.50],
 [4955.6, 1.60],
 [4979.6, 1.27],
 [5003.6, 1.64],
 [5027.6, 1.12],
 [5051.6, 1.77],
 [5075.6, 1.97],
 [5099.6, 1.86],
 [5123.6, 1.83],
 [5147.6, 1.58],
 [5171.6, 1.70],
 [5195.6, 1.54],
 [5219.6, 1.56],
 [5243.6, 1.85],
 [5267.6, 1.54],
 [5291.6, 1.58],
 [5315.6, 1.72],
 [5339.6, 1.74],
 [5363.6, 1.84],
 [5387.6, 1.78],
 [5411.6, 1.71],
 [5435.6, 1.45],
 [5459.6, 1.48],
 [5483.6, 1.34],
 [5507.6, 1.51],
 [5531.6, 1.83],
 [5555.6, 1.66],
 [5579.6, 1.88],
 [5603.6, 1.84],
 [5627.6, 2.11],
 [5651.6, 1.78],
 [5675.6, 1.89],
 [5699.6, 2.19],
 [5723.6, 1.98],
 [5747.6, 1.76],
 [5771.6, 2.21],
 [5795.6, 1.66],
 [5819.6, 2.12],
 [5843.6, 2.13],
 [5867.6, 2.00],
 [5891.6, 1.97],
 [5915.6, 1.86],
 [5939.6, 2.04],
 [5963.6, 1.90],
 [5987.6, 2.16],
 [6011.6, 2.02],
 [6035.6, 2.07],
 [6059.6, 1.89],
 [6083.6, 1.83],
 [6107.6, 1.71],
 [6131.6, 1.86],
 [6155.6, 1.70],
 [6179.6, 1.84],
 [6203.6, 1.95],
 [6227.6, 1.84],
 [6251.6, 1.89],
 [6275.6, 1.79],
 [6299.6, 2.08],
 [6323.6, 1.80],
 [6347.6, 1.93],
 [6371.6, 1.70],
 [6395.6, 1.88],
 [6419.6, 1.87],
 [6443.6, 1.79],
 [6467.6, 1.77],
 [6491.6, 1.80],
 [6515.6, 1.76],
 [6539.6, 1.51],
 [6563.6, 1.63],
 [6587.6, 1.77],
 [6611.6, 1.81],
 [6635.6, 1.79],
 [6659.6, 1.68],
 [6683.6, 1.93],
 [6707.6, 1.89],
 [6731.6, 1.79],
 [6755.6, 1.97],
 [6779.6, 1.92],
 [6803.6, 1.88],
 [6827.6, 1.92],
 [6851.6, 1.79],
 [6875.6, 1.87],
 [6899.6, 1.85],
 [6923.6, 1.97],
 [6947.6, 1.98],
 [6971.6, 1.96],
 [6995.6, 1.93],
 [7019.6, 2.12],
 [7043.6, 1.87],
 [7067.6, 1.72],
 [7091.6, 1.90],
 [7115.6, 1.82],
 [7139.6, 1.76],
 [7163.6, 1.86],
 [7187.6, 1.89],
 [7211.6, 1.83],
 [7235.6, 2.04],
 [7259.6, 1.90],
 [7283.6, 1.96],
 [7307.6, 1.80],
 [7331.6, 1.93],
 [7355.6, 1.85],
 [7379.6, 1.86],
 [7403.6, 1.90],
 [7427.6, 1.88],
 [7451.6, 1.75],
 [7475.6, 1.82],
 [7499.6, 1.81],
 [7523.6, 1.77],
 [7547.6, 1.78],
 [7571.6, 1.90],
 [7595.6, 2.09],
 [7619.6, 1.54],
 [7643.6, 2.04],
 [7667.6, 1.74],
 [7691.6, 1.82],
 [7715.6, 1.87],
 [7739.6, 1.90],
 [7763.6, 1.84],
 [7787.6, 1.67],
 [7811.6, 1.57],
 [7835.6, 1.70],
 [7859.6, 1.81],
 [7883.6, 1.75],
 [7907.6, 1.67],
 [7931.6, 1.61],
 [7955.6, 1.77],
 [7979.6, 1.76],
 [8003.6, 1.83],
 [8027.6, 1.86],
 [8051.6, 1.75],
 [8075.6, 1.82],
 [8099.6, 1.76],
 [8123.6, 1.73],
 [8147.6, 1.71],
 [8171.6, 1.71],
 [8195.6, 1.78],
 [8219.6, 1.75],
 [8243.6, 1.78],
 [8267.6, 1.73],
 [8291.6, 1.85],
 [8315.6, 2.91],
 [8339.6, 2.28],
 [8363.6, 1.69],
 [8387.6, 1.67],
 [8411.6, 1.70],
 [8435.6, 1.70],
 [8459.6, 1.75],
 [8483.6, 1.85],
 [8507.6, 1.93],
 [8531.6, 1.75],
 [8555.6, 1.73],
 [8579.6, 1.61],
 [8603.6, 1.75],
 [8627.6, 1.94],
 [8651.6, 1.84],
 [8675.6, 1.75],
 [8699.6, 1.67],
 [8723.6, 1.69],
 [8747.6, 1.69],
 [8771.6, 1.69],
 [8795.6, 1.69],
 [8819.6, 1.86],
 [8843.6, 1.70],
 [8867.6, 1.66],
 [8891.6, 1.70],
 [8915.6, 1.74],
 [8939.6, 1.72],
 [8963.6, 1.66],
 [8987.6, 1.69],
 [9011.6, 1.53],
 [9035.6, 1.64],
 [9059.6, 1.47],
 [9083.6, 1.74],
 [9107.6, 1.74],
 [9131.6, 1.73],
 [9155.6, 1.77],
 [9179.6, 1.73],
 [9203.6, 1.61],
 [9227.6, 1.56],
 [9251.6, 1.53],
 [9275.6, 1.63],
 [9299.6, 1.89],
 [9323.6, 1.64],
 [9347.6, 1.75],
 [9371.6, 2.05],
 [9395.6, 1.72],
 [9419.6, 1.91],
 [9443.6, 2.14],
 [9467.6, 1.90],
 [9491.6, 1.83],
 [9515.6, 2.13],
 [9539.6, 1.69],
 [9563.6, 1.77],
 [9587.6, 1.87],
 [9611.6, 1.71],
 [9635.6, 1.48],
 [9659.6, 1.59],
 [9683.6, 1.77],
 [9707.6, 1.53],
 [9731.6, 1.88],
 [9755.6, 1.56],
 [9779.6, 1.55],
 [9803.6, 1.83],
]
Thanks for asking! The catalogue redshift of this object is 0.265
